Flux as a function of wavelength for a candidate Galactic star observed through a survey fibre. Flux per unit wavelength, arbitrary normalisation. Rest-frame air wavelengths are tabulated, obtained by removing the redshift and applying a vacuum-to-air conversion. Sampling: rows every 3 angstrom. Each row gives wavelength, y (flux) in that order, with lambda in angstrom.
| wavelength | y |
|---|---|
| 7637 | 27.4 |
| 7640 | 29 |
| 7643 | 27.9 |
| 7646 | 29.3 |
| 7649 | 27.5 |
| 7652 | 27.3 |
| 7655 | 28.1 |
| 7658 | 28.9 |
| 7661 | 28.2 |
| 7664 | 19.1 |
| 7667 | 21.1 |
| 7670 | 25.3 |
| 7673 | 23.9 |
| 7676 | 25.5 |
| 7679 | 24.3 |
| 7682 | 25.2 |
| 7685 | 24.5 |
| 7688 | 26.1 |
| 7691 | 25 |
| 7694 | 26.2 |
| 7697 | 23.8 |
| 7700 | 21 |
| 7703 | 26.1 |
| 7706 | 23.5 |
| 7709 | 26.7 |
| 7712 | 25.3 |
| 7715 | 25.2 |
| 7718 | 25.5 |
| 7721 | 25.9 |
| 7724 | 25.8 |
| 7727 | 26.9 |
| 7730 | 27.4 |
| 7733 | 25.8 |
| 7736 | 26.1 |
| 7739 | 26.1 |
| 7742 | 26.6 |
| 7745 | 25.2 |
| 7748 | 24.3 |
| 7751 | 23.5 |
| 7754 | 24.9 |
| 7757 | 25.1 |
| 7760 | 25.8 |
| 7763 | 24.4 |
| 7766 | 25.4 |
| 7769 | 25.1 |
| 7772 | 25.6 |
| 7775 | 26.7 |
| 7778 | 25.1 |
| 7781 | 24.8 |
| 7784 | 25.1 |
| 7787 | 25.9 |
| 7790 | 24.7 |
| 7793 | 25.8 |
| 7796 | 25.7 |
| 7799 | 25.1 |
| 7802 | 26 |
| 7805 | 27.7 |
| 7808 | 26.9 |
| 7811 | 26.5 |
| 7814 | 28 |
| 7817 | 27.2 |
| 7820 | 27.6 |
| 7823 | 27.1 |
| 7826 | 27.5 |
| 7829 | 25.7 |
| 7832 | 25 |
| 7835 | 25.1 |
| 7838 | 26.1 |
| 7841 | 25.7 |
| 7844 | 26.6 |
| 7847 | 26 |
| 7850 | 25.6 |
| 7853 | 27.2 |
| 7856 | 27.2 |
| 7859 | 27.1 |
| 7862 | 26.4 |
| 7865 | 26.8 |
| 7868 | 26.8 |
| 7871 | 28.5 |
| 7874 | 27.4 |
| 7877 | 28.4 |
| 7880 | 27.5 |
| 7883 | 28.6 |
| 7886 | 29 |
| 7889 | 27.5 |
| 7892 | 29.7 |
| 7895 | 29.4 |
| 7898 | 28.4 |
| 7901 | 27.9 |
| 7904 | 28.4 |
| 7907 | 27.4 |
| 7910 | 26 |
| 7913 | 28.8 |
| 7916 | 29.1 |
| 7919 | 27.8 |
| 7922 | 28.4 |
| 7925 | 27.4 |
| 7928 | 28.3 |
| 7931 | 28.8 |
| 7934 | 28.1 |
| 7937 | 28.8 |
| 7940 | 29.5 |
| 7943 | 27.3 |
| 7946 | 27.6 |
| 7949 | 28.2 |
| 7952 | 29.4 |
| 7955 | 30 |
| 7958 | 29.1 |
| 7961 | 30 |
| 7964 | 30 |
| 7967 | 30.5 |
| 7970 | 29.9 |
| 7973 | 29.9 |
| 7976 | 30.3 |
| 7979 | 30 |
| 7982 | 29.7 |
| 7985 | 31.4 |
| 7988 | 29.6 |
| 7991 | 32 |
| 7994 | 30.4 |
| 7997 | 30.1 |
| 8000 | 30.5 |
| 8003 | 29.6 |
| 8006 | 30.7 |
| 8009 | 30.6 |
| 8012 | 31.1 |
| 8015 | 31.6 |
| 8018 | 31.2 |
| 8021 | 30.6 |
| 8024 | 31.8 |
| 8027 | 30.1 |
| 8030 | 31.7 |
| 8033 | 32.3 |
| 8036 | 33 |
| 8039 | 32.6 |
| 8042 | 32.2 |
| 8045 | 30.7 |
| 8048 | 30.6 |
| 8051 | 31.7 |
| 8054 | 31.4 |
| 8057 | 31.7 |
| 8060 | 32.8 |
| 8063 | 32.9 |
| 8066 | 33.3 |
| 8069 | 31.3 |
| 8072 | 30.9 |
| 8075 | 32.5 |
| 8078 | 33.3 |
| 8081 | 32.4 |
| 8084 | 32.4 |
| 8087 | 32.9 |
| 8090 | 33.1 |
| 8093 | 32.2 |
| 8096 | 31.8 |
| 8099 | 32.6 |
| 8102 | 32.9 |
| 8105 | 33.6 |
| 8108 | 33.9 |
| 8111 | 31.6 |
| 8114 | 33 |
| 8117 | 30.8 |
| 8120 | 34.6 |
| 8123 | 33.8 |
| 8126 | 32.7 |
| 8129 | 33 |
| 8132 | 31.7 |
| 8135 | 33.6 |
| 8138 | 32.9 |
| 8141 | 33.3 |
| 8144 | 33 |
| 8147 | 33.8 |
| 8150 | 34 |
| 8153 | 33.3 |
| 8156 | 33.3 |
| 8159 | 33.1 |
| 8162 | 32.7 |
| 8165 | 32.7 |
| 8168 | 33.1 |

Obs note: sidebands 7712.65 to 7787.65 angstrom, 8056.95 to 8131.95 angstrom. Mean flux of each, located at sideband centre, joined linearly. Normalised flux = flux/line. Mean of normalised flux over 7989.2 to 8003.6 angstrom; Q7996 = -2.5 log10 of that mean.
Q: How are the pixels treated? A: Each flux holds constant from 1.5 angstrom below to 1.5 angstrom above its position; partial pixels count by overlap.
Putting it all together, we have 0.00 mag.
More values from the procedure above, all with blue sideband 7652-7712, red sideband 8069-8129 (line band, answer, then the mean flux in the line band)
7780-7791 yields 0.07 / 25.2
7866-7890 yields 0.02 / 27.9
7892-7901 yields 0.00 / 28.9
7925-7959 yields 0.04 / 28.6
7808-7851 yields 0.05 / 26.4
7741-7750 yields 0.04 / 25.2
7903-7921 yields 0.05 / 27.9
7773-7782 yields 0.05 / 25.6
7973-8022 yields 0.01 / 30.6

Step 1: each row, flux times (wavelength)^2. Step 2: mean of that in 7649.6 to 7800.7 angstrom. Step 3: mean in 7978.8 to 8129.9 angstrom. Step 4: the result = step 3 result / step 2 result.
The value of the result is 1.4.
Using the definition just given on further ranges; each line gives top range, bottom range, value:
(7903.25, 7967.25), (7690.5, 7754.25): 1.19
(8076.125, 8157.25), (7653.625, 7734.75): 1.45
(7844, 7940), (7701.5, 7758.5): 1.13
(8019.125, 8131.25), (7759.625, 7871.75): 1.32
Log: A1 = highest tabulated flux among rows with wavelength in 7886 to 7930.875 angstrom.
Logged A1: 29.7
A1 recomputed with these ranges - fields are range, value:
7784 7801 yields 25.9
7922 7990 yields 31.4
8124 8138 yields 33.6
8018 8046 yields 33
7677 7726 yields 26.7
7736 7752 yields 26.6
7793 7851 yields 28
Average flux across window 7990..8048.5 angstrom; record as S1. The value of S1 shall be 31.2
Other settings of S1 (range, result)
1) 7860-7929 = 28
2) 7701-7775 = 25.5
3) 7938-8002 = 29.8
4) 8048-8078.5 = 32.1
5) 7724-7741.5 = 26.4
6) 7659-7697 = 24.6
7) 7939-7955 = 28.5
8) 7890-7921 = 28.3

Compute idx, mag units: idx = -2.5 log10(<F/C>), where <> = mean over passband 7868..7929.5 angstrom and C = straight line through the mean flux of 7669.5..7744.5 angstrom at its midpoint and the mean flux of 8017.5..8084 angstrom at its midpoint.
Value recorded 0.03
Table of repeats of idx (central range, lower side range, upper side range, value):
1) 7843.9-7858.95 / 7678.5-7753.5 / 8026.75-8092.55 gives 0.056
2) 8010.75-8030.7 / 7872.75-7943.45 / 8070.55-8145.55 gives -0.012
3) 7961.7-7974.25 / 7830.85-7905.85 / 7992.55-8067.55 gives -0.009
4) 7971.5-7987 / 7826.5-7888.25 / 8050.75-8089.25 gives -0.009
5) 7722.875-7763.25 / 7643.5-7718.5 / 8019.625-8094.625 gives 0.035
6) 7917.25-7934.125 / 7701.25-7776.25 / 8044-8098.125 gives 0.041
